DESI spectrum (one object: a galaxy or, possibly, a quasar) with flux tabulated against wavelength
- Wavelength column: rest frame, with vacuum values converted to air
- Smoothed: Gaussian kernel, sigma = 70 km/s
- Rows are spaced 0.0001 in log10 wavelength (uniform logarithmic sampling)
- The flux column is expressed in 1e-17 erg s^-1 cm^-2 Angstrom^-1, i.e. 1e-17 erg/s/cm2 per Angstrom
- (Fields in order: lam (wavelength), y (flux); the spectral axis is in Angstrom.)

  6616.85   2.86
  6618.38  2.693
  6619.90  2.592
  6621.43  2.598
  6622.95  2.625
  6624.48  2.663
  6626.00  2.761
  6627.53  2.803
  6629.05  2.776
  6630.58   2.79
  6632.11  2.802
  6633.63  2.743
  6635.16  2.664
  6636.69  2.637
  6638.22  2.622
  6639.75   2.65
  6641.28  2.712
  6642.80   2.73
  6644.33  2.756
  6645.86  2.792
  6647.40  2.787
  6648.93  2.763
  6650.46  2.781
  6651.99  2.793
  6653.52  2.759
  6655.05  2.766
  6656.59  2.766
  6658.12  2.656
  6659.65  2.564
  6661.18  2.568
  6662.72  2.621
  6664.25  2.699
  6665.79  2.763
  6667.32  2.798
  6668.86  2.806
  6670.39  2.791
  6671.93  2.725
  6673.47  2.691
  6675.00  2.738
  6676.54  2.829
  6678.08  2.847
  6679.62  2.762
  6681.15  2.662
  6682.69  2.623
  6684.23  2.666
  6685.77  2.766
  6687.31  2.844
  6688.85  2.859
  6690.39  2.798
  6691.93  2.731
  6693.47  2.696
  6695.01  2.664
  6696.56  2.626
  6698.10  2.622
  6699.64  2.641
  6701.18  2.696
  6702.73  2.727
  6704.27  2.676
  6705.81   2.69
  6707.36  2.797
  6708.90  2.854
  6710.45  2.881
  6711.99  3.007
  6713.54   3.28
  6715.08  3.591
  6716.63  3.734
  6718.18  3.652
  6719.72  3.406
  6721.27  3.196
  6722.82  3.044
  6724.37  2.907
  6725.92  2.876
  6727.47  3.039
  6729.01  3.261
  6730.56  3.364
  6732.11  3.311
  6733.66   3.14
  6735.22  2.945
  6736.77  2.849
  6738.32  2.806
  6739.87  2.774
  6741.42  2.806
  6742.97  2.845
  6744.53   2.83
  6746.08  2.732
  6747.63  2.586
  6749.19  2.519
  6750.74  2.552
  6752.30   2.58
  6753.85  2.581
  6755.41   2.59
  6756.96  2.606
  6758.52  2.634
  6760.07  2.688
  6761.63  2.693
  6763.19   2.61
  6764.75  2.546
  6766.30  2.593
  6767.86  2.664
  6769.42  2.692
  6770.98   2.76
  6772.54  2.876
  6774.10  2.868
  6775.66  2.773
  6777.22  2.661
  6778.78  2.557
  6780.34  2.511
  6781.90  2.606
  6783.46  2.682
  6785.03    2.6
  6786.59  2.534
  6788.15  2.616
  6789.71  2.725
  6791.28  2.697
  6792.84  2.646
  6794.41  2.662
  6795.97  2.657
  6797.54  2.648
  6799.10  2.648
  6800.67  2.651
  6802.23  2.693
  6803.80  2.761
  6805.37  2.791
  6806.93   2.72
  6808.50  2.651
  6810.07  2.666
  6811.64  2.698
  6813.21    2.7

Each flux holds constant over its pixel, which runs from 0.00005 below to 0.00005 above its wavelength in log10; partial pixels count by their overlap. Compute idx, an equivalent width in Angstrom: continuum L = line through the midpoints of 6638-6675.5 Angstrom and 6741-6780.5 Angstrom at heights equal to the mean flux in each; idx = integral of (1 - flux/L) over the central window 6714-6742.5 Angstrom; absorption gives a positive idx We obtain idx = -4.9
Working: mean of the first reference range 2.73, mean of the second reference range 2.67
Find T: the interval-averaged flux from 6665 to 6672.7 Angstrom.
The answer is 2.77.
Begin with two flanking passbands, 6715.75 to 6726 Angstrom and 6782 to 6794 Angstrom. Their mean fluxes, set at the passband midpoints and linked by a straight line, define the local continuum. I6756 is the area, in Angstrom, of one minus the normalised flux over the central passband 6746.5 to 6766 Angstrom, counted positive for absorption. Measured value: 2.3 Angstrom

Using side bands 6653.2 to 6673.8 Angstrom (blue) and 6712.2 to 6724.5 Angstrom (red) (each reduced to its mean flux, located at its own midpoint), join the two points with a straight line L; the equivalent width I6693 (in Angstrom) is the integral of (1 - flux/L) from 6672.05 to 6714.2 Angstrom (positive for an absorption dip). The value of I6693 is 4.0 Angstrom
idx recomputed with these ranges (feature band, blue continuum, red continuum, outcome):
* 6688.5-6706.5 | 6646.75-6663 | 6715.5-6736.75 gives 1.9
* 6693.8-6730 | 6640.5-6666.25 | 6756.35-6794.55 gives -4.1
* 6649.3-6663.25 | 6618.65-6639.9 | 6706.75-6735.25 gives 0.7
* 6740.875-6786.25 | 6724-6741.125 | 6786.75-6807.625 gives 3.1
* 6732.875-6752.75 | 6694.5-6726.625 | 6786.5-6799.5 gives 0.6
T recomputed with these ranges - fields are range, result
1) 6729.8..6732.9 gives 3.34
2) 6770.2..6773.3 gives 2.82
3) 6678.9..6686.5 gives 2.7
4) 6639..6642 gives 2.68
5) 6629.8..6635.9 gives 2.75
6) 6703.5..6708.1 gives 2.72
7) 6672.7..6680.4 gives 2.78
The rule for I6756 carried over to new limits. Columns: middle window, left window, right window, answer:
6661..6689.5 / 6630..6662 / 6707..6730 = 1.6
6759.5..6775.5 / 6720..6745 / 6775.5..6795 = 0.3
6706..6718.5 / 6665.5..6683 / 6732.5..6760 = -2.0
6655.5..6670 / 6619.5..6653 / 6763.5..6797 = 0.1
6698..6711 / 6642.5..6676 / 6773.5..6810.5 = -0.1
